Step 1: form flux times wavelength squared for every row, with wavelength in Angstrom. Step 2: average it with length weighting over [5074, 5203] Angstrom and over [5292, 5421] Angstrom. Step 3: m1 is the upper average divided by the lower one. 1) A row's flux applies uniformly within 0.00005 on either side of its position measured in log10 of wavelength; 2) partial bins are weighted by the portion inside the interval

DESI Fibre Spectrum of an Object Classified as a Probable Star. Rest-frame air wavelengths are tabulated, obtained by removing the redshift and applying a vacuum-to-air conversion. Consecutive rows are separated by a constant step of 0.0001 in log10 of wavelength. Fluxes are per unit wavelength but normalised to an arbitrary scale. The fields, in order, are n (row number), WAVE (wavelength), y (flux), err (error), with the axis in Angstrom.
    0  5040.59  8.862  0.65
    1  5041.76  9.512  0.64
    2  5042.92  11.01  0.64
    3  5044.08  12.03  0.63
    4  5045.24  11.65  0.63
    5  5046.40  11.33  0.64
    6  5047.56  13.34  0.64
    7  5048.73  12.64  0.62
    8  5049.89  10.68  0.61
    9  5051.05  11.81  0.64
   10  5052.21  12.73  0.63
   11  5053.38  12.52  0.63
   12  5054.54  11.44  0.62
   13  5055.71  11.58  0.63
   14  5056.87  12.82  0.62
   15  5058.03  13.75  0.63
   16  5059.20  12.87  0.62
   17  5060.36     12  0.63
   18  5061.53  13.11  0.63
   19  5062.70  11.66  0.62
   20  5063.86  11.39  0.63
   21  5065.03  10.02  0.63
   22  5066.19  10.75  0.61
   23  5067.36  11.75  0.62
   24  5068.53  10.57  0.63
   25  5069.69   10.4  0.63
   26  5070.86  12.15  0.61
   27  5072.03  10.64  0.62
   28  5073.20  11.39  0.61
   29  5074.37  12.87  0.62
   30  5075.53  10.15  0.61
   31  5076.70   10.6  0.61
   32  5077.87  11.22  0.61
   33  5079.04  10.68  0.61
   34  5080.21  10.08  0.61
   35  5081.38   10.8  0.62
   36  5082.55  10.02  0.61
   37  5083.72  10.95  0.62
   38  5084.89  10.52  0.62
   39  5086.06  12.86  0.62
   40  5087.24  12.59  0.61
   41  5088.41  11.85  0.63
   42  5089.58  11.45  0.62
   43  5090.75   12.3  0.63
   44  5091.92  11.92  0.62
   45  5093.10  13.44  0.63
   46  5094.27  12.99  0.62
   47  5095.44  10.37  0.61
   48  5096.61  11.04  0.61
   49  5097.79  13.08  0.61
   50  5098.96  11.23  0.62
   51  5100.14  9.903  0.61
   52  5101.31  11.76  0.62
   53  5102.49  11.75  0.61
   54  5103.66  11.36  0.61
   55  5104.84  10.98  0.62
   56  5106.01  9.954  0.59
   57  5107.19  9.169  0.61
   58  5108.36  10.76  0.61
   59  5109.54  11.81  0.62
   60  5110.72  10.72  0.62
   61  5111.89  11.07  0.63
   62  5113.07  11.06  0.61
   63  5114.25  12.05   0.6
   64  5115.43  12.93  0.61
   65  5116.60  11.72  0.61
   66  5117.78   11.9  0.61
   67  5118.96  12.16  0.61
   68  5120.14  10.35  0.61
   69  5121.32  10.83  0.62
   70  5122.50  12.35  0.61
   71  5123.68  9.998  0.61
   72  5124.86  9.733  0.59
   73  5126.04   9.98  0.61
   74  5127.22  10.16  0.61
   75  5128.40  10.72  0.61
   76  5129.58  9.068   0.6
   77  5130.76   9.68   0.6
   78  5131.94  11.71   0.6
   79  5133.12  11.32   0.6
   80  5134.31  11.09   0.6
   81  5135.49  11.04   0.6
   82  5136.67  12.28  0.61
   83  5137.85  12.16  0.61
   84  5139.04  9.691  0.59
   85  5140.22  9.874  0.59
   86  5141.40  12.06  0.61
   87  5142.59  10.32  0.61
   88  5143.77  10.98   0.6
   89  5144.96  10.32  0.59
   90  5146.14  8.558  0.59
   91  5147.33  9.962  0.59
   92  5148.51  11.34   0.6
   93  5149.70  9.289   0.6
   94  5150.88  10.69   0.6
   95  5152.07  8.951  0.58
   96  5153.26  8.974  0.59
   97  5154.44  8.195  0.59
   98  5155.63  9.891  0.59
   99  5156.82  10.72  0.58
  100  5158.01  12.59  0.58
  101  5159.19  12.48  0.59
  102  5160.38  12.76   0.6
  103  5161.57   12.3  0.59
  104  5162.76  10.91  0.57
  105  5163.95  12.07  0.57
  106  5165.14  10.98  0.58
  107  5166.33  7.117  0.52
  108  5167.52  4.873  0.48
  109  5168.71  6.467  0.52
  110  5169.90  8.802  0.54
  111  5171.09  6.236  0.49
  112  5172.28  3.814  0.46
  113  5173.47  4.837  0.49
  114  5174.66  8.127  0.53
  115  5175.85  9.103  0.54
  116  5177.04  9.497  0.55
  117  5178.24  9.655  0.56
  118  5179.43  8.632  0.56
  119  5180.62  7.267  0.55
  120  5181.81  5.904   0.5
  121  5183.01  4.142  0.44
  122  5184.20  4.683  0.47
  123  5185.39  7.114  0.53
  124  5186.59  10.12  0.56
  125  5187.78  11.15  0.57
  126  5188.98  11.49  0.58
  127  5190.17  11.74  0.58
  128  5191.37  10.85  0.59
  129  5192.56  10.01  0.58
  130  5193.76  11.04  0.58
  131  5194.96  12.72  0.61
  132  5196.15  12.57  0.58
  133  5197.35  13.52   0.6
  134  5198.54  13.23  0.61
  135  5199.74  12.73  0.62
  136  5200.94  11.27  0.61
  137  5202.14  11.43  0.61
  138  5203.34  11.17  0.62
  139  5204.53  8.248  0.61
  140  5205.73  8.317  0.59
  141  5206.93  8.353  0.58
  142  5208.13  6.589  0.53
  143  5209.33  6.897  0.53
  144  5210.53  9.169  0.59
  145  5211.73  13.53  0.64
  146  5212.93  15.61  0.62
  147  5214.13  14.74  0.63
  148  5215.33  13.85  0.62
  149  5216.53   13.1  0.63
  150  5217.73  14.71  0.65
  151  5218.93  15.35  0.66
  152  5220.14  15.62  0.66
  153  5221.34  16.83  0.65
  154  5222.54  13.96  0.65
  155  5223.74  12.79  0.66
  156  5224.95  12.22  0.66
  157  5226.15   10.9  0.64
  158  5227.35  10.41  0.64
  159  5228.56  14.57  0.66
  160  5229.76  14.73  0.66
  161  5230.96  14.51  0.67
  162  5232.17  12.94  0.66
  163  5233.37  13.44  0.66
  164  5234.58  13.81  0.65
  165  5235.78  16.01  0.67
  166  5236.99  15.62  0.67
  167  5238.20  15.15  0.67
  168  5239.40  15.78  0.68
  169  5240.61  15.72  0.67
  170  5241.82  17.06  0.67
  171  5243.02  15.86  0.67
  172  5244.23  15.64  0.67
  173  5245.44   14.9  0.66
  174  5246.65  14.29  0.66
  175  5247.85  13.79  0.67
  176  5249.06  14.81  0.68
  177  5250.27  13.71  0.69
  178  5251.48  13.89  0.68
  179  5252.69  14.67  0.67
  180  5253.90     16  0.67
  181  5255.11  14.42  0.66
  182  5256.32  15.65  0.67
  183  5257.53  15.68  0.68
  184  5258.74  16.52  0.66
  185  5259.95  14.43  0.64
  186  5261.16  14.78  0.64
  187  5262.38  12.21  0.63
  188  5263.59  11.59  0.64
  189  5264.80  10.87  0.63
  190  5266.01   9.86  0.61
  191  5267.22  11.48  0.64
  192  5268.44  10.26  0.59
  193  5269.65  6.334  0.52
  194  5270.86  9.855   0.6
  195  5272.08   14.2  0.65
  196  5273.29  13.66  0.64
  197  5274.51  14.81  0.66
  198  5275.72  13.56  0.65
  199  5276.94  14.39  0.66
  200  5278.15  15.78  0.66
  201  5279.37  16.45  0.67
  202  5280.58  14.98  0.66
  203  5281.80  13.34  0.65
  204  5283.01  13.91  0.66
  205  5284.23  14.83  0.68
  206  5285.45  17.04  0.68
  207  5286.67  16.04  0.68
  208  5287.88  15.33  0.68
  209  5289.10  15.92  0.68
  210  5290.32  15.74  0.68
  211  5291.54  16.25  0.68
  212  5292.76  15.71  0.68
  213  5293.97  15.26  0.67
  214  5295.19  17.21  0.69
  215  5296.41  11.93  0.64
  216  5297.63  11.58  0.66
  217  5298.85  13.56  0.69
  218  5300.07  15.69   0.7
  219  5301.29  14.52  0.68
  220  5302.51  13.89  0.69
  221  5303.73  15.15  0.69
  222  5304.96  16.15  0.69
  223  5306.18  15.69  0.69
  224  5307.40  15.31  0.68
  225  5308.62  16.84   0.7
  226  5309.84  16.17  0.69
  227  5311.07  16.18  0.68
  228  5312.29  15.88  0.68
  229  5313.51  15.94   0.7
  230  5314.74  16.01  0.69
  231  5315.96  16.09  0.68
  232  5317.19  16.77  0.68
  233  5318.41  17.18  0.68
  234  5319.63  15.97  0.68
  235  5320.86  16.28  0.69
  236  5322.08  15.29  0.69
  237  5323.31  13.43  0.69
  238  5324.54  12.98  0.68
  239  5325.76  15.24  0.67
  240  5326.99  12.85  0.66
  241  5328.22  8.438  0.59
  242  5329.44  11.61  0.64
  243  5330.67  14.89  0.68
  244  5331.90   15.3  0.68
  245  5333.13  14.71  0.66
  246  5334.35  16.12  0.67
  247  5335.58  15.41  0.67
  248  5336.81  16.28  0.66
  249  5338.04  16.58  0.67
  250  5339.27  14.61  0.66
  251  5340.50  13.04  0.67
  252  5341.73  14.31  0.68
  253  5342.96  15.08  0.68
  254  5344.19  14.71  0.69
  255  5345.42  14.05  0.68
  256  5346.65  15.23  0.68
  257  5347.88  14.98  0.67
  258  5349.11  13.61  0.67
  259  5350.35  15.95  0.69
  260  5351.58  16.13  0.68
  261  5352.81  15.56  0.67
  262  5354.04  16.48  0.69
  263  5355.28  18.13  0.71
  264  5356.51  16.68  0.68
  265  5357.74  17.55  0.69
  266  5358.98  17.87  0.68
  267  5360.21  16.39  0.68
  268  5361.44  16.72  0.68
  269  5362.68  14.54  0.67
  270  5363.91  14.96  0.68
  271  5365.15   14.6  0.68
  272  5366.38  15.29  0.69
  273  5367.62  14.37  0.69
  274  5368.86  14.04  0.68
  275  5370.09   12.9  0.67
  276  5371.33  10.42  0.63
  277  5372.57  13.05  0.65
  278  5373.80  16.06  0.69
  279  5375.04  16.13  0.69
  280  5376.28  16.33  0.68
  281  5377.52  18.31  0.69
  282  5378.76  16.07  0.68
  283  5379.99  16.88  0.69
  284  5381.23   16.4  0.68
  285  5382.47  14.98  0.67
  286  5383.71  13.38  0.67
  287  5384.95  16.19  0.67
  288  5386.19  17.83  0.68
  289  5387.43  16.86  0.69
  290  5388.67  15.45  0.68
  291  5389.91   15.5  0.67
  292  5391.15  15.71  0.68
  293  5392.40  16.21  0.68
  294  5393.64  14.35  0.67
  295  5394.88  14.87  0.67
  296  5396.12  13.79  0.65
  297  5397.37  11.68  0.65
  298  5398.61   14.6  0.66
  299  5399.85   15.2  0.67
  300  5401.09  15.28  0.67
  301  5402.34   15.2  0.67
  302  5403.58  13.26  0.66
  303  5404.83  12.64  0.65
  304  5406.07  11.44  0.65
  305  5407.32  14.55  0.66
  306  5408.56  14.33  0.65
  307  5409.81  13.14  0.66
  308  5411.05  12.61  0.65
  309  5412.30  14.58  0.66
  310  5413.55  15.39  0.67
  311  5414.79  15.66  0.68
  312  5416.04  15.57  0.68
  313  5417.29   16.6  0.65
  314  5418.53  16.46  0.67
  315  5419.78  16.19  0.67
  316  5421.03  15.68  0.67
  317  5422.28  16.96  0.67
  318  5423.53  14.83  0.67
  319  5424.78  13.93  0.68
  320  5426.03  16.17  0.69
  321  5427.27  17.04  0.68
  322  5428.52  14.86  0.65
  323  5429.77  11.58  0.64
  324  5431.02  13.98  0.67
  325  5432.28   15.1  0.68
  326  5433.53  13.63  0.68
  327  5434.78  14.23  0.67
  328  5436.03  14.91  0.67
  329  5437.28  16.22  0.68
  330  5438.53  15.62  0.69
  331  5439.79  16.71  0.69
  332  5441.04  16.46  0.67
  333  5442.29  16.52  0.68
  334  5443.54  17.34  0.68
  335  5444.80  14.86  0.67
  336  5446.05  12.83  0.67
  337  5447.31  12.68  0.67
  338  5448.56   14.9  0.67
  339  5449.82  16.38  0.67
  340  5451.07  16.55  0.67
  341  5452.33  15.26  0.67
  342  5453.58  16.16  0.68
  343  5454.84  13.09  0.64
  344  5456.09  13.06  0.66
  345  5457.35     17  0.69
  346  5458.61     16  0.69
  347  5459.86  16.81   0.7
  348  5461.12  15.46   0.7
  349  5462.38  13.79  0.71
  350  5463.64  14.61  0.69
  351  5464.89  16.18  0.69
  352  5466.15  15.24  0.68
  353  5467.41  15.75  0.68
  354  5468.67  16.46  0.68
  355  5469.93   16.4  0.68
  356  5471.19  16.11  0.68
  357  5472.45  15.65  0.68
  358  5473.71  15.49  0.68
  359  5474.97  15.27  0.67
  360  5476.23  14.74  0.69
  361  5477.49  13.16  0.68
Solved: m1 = 1.57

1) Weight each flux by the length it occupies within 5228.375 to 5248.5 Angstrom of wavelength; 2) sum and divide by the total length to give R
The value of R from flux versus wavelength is 14.9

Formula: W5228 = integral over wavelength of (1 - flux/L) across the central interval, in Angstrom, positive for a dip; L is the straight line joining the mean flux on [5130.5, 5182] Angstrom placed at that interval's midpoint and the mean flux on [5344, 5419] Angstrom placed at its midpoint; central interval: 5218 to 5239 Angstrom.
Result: -4.9 Angstrom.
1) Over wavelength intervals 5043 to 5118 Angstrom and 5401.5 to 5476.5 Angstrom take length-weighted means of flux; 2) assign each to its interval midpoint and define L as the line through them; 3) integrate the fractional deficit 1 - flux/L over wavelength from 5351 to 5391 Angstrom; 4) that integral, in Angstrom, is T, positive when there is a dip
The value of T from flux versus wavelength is -3.5 Angstrom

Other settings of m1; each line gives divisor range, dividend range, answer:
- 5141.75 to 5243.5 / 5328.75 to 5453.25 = 1.47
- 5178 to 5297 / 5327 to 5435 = 1.22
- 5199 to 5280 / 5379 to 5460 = 1.21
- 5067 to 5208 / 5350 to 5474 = 1.62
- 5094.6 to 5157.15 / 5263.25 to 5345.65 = 1.44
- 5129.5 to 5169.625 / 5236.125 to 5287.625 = 1.43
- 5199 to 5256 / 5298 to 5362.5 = 1.18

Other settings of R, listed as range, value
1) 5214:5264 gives 14.5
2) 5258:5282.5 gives 13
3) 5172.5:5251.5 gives 11.9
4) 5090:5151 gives 11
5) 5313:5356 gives 15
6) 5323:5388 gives 15.1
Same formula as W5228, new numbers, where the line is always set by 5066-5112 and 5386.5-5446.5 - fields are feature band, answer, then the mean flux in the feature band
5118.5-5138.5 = 1.5 Angstrom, 10.8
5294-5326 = -3.5 Angstrom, 15.3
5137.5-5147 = 1.1 Angstrom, 10.4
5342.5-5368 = -2.5 Angstrom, 15.7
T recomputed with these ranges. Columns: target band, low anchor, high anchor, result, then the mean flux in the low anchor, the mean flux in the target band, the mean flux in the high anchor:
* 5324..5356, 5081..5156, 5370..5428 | -1.2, 10.9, 14.7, 15.1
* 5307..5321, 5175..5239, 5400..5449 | -3.2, 11.6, 16.2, 14.9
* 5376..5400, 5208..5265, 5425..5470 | -1.0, 14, 15.5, 15.2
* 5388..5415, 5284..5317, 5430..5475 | 1.8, 15.4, 14.3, 15.3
